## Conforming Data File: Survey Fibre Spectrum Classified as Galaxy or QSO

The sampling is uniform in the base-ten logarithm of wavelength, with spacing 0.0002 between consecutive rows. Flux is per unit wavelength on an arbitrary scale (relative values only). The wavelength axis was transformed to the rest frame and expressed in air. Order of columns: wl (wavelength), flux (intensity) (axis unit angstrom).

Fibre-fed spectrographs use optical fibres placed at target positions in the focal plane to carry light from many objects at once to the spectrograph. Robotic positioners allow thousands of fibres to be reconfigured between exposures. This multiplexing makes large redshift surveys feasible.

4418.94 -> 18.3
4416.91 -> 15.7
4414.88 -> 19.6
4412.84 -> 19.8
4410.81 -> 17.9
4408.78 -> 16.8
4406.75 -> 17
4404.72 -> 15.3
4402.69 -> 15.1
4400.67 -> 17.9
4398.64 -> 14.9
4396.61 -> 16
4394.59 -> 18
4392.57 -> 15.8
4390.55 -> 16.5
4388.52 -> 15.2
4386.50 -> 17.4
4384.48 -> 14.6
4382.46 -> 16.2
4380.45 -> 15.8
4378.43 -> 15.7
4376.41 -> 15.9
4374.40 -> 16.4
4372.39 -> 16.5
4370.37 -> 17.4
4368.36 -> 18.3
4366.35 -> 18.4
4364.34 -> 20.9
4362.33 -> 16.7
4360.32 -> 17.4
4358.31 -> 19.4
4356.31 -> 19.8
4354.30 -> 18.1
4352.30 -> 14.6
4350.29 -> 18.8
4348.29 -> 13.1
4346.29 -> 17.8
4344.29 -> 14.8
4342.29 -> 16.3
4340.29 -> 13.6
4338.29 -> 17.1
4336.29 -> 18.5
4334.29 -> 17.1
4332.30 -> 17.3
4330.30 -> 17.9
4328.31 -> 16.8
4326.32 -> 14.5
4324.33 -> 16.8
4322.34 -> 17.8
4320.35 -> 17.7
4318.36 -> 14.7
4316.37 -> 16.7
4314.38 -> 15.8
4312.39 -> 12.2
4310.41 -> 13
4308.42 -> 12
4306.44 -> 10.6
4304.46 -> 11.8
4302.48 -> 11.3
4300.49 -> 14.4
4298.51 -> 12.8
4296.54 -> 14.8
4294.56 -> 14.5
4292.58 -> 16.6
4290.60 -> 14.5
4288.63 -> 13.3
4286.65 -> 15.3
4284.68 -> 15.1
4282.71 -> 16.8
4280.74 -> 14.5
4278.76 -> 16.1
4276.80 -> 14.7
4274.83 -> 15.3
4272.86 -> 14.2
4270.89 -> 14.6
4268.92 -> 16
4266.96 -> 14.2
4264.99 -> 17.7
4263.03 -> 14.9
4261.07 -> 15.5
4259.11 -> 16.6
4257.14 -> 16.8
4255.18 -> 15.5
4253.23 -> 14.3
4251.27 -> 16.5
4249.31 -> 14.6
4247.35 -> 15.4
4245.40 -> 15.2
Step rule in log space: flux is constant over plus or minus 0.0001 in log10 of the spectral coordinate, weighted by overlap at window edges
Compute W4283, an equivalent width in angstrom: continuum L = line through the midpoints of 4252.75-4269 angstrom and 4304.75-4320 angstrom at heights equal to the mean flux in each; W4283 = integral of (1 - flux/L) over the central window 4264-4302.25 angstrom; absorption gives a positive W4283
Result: -0.23 angstrom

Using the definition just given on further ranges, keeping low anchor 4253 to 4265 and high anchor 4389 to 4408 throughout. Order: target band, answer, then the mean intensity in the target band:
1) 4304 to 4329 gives 2.10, 14.7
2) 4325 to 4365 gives -2.20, 17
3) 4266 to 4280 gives 0.79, 15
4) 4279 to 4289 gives 0.47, 15.2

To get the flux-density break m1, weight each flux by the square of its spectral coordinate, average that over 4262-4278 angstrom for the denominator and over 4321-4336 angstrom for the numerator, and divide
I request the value 1.15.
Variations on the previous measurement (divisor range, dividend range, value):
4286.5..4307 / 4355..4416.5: 1.31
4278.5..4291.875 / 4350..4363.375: 1.22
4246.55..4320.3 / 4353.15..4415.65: 1.22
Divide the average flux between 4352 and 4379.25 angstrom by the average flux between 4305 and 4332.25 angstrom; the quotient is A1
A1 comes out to 1.16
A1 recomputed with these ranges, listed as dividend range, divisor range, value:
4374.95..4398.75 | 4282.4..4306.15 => 1.14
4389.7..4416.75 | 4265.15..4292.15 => 1.12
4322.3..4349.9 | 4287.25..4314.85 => 1.23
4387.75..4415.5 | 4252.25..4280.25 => 1.09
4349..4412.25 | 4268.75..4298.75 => 1.13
